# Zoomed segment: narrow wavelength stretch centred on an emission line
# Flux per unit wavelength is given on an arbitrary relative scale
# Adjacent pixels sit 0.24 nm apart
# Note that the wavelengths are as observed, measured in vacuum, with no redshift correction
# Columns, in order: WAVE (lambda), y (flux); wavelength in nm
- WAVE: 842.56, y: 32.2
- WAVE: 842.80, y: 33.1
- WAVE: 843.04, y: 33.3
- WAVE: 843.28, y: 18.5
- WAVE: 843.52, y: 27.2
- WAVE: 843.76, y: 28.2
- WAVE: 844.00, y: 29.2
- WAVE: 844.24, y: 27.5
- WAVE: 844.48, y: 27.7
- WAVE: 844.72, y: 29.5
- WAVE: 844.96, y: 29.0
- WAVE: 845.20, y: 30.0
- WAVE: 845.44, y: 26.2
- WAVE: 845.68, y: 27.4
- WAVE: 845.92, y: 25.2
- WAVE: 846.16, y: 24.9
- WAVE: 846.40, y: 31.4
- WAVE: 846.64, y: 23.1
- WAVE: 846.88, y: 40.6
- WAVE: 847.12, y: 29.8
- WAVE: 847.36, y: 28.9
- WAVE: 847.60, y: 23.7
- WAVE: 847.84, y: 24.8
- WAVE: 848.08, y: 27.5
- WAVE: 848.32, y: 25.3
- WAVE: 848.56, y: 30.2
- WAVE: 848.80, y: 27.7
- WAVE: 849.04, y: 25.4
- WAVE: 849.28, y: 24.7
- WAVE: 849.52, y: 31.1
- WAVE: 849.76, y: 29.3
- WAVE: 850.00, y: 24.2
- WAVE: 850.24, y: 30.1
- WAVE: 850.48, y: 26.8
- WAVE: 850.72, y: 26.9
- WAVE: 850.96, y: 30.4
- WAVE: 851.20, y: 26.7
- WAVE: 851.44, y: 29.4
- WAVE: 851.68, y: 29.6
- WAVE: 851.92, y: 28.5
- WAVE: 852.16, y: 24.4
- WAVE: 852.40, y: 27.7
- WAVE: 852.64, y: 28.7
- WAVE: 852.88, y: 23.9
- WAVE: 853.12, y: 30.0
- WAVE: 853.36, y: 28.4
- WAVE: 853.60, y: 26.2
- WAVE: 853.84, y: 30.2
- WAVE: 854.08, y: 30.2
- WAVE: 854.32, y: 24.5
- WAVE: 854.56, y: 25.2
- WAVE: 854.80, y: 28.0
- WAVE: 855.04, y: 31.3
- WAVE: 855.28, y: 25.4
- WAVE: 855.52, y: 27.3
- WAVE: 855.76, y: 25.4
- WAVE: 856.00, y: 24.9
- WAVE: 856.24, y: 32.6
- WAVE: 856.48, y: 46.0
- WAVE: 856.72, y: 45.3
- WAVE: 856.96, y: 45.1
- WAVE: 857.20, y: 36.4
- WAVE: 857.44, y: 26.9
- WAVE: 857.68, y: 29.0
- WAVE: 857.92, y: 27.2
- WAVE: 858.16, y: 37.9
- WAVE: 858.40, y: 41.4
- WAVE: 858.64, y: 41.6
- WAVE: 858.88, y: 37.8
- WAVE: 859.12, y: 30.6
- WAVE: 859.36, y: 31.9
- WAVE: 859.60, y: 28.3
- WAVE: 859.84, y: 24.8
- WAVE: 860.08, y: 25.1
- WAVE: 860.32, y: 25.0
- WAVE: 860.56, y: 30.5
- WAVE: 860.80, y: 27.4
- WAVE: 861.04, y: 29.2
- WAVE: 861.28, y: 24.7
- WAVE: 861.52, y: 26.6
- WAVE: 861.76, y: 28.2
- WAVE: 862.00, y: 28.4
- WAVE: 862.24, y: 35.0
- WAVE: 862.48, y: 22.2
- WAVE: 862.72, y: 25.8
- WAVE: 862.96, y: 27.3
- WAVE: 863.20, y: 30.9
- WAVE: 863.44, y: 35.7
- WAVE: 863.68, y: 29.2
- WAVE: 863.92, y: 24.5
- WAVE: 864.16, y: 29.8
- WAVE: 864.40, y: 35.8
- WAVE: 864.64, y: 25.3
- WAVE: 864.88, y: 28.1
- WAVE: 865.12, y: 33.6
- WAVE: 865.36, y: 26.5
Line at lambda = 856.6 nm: [S II]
